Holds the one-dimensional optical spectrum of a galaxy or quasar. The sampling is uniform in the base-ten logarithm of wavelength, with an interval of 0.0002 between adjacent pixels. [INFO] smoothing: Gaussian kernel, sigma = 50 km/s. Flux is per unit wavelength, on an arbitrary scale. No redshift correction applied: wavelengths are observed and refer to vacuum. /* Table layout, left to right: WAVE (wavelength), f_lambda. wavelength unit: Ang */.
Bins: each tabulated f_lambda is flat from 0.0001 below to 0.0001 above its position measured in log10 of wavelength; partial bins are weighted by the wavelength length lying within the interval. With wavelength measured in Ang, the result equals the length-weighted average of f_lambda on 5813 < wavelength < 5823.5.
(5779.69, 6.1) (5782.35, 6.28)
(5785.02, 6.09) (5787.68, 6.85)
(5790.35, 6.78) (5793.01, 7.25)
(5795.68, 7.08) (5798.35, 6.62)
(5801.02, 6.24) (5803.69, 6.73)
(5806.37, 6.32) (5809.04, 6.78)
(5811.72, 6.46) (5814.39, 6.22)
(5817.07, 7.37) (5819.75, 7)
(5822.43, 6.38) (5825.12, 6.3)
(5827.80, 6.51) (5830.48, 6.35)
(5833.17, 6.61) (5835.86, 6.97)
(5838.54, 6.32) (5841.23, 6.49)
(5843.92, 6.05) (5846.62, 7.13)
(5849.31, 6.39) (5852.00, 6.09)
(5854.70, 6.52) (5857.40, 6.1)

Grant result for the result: 6.75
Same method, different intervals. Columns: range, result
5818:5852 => 6.53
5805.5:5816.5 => 6.52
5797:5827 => 6.58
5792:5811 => 6.7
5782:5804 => 6.67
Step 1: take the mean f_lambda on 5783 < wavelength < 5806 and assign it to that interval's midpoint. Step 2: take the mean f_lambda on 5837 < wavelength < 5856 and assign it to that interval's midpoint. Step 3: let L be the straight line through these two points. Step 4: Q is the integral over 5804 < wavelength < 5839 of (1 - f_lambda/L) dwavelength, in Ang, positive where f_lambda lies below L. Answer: -0.2 Ang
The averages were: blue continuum 6.67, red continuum 6.43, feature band 6.59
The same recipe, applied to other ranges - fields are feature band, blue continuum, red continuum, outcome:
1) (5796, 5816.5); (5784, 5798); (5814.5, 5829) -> 0.6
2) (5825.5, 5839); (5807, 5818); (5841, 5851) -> 0.0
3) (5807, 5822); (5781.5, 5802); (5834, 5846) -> -0.3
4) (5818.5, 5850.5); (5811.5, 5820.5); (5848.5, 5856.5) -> 0.0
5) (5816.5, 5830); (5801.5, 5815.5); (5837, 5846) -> -0.4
